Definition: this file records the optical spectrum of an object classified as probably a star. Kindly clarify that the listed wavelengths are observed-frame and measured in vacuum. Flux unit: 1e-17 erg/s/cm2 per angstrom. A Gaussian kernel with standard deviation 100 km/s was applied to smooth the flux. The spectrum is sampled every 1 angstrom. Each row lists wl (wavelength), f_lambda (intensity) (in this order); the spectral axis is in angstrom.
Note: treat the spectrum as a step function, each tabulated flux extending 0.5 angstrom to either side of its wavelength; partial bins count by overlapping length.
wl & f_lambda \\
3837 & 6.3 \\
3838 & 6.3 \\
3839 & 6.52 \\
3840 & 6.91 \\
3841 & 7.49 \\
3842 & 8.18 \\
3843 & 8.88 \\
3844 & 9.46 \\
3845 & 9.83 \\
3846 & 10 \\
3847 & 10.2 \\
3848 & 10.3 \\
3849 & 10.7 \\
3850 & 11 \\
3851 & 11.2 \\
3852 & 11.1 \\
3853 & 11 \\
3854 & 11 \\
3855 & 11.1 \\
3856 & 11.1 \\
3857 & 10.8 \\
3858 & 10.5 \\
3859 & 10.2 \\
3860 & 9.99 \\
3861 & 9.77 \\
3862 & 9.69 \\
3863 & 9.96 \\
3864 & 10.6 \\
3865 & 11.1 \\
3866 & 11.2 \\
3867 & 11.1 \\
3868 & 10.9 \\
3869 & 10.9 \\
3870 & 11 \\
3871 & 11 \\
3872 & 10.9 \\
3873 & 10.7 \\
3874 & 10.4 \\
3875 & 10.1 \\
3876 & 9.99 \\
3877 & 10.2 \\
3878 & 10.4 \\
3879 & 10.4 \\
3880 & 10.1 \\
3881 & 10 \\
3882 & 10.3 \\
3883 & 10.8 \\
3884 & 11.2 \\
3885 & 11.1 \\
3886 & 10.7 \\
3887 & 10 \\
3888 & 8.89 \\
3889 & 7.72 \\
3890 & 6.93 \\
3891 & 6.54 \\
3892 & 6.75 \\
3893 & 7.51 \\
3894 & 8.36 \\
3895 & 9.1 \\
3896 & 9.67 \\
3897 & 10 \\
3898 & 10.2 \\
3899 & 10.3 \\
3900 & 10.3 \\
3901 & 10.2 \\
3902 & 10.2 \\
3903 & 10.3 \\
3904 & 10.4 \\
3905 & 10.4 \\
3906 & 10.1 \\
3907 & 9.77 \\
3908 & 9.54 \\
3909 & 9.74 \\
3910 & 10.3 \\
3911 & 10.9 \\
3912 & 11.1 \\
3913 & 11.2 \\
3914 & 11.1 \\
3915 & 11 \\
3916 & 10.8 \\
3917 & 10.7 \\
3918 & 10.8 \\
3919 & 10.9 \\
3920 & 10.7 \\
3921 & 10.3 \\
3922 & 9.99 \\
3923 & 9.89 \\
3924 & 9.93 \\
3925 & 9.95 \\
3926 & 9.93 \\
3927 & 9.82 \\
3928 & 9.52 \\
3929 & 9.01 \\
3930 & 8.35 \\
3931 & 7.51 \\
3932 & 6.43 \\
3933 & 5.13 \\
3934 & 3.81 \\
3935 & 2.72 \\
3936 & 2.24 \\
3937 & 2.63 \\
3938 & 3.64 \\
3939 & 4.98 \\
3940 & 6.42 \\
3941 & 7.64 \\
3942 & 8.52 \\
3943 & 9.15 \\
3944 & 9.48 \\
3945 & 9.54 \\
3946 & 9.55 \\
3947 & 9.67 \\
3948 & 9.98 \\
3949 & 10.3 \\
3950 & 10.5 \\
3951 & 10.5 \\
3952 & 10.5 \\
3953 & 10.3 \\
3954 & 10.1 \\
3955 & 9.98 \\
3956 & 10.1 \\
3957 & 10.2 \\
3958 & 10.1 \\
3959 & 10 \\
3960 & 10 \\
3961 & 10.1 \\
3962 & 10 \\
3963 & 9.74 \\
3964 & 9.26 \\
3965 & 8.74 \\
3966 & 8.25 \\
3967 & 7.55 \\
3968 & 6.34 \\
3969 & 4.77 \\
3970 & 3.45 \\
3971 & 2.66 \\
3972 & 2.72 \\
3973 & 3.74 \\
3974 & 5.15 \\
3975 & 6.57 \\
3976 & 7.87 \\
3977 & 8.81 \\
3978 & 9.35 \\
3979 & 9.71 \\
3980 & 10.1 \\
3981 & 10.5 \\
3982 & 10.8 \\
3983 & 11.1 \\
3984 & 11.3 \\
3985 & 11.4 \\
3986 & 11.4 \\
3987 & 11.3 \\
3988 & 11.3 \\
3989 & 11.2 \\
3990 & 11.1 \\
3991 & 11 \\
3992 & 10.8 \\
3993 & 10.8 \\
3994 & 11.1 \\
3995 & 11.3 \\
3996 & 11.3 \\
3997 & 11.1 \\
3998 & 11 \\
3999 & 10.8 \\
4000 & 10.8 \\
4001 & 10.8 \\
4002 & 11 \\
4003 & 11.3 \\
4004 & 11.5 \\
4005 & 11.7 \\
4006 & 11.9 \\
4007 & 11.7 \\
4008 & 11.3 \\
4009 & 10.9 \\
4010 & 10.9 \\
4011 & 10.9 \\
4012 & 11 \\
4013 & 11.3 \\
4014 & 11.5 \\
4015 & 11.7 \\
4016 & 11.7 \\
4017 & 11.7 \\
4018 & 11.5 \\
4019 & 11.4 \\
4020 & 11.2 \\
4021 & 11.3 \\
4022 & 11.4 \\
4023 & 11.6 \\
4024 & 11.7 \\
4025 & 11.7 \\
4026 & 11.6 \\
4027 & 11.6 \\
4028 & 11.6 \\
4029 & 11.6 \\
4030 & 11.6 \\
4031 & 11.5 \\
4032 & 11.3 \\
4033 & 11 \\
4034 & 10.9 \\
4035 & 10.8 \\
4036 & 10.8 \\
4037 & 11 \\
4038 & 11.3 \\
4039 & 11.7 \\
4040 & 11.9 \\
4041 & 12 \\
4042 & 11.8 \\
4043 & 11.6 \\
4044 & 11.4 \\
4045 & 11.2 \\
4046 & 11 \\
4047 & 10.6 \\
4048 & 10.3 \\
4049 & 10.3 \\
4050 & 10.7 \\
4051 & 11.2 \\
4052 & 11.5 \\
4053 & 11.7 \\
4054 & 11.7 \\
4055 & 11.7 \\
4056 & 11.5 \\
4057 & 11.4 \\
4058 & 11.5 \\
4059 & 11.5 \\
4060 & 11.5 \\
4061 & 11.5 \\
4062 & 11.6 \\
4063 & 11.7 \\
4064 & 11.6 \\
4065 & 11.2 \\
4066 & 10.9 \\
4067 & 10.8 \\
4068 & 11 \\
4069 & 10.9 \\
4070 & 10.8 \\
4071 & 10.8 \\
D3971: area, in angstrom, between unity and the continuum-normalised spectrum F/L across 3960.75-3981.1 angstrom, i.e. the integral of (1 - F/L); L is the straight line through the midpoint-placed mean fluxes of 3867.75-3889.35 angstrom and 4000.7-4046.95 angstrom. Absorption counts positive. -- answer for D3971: 6.8 angstrom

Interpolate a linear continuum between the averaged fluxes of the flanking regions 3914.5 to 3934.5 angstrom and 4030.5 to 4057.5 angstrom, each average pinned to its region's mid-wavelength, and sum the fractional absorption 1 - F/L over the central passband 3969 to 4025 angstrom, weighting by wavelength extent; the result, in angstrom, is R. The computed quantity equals 1.4 angstrom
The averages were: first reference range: 9.22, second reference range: 11.3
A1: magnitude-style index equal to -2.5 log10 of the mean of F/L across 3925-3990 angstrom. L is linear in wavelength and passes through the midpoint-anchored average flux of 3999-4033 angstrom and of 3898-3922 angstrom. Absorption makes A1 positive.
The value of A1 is 0.29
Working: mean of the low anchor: 10.5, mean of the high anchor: 11.4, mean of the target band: 8.37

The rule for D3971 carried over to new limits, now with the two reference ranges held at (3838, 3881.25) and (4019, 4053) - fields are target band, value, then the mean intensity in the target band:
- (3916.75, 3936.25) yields 3.95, 8.43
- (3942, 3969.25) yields 3.31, 9.46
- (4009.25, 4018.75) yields -0.16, 11.3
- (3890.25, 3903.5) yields 1.59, 9.14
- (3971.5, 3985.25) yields 3.11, 8.46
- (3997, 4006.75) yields -0.11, 11.2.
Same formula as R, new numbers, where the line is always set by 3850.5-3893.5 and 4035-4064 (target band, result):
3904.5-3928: 0.2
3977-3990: 0.2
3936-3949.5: 3.9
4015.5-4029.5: -0.5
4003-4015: -0.3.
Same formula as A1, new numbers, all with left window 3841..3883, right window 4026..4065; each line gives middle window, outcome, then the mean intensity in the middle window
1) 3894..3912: 0.06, 10.1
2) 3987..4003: 0.00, 11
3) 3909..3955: 0.21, 8.85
